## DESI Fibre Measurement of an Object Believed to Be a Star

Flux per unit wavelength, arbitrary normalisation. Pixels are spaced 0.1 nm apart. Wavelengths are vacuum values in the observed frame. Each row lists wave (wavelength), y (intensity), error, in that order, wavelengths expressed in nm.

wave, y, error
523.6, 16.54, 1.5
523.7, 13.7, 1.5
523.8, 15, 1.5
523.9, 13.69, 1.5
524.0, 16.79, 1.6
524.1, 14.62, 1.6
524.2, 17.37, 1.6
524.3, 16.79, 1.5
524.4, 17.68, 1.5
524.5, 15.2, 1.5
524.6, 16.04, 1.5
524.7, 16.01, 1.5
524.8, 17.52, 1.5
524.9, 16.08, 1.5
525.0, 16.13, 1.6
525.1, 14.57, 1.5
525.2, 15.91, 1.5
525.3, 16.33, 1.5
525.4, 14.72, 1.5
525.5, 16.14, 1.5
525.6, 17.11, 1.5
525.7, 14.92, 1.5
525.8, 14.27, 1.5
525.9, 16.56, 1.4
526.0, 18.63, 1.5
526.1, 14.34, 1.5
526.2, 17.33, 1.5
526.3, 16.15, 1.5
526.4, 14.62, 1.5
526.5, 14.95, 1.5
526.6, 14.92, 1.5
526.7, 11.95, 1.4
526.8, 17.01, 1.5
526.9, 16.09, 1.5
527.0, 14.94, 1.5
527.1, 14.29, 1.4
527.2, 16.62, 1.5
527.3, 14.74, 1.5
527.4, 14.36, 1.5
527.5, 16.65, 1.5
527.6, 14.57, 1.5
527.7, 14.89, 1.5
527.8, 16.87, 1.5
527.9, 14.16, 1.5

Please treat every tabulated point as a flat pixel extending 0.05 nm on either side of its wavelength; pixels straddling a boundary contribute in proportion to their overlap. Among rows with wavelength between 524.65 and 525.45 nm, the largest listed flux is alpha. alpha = 17.52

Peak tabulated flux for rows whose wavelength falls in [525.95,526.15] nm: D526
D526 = 18.63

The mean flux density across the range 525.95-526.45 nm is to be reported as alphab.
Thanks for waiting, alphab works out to 16.2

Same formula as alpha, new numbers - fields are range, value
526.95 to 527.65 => 16.65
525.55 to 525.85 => 17.11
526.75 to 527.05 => 17.01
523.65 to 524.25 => 17.37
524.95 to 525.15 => 16.13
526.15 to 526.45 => 17.33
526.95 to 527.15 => 14.94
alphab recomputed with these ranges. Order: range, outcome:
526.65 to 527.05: 15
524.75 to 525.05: 16.6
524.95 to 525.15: 15.3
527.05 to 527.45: 15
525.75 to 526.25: 16.2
